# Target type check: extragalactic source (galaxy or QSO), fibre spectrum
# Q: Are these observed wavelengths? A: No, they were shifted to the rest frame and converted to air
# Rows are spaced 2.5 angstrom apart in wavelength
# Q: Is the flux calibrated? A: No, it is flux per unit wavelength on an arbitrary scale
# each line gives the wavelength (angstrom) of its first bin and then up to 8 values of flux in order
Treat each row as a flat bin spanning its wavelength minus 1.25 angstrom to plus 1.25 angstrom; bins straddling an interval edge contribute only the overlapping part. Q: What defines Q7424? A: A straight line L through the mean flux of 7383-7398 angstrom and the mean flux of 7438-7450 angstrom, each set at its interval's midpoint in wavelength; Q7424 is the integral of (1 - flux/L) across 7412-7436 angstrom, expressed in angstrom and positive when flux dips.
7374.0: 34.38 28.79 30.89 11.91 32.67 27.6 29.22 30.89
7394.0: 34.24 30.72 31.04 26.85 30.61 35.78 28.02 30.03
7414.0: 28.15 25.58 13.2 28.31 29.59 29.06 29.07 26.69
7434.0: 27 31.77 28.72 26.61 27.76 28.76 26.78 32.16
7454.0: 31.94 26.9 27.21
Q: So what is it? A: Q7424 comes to 1.9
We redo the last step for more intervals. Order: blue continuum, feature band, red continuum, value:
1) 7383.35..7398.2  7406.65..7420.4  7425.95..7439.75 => 1.77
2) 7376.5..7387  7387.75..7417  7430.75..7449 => -3.79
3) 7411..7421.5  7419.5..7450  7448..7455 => -0.63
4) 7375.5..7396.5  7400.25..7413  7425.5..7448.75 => -0.83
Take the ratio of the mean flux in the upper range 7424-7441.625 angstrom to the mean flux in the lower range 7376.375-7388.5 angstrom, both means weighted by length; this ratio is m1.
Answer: 1.09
